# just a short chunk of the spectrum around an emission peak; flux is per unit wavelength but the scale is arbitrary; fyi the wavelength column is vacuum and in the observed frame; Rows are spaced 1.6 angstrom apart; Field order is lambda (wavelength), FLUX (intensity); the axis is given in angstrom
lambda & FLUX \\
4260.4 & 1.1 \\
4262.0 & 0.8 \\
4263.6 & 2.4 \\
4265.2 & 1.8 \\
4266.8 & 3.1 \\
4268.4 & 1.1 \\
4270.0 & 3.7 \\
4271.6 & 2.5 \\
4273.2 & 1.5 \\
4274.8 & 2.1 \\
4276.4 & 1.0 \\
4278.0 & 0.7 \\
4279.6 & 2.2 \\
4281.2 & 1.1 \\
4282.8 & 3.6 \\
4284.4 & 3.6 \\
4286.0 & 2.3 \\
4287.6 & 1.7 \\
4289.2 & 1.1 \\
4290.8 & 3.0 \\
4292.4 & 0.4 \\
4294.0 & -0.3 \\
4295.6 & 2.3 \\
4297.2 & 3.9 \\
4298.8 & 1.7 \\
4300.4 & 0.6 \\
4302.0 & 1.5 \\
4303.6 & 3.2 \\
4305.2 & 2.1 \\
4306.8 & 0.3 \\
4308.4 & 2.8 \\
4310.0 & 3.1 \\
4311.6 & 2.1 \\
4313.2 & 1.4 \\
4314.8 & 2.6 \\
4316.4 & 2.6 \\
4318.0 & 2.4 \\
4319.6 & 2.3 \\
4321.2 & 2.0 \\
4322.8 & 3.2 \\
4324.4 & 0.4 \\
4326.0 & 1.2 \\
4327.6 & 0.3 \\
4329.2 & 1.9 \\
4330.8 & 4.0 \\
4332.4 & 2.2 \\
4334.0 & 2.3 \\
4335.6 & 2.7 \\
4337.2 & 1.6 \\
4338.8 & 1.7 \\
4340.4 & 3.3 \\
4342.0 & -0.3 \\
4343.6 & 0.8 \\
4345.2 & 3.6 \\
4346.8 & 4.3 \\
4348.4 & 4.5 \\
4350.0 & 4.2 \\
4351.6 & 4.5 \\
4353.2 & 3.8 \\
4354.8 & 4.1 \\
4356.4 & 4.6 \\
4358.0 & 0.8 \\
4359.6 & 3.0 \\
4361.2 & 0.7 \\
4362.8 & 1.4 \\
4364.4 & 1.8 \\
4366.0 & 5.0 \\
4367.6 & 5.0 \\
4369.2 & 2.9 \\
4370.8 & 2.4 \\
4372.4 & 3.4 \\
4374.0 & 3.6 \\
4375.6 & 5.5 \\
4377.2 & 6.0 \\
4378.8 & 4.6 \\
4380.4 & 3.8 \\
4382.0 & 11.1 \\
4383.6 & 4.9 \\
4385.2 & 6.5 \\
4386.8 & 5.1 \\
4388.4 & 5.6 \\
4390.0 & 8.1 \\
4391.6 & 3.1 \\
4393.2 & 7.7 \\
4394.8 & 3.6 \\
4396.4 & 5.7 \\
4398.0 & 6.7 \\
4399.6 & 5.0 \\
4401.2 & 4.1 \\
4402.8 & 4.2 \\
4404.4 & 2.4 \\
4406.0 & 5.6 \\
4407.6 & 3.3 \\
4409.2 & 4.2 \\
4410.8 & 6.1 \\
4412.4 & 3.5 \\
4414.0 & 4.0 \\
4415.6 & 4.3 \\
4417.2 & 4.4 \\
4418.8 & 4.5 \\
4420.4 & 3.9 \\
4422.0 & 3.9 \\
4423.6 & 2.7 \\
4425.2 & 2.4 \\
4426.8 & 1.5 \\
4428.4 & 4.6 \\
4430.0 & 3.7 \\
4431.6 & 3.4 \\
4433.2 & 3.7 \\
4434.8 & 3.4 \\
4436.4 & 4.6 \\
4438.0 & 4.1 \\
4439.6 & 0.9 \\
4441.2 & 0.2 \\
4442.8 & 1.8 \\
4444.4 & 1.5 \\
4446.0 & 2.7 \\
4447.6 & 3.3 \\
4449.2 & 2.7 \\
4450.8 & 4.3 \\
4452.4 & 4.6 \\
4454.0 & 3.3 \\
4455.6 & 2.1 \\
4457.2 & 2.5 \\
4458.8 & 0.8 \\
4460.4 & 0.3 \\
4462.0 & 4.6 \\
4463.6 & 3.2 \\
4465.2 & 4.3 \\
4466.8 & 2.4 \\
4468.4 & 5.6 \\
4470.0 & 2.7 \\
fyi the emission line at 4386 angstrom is Ly-alpha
